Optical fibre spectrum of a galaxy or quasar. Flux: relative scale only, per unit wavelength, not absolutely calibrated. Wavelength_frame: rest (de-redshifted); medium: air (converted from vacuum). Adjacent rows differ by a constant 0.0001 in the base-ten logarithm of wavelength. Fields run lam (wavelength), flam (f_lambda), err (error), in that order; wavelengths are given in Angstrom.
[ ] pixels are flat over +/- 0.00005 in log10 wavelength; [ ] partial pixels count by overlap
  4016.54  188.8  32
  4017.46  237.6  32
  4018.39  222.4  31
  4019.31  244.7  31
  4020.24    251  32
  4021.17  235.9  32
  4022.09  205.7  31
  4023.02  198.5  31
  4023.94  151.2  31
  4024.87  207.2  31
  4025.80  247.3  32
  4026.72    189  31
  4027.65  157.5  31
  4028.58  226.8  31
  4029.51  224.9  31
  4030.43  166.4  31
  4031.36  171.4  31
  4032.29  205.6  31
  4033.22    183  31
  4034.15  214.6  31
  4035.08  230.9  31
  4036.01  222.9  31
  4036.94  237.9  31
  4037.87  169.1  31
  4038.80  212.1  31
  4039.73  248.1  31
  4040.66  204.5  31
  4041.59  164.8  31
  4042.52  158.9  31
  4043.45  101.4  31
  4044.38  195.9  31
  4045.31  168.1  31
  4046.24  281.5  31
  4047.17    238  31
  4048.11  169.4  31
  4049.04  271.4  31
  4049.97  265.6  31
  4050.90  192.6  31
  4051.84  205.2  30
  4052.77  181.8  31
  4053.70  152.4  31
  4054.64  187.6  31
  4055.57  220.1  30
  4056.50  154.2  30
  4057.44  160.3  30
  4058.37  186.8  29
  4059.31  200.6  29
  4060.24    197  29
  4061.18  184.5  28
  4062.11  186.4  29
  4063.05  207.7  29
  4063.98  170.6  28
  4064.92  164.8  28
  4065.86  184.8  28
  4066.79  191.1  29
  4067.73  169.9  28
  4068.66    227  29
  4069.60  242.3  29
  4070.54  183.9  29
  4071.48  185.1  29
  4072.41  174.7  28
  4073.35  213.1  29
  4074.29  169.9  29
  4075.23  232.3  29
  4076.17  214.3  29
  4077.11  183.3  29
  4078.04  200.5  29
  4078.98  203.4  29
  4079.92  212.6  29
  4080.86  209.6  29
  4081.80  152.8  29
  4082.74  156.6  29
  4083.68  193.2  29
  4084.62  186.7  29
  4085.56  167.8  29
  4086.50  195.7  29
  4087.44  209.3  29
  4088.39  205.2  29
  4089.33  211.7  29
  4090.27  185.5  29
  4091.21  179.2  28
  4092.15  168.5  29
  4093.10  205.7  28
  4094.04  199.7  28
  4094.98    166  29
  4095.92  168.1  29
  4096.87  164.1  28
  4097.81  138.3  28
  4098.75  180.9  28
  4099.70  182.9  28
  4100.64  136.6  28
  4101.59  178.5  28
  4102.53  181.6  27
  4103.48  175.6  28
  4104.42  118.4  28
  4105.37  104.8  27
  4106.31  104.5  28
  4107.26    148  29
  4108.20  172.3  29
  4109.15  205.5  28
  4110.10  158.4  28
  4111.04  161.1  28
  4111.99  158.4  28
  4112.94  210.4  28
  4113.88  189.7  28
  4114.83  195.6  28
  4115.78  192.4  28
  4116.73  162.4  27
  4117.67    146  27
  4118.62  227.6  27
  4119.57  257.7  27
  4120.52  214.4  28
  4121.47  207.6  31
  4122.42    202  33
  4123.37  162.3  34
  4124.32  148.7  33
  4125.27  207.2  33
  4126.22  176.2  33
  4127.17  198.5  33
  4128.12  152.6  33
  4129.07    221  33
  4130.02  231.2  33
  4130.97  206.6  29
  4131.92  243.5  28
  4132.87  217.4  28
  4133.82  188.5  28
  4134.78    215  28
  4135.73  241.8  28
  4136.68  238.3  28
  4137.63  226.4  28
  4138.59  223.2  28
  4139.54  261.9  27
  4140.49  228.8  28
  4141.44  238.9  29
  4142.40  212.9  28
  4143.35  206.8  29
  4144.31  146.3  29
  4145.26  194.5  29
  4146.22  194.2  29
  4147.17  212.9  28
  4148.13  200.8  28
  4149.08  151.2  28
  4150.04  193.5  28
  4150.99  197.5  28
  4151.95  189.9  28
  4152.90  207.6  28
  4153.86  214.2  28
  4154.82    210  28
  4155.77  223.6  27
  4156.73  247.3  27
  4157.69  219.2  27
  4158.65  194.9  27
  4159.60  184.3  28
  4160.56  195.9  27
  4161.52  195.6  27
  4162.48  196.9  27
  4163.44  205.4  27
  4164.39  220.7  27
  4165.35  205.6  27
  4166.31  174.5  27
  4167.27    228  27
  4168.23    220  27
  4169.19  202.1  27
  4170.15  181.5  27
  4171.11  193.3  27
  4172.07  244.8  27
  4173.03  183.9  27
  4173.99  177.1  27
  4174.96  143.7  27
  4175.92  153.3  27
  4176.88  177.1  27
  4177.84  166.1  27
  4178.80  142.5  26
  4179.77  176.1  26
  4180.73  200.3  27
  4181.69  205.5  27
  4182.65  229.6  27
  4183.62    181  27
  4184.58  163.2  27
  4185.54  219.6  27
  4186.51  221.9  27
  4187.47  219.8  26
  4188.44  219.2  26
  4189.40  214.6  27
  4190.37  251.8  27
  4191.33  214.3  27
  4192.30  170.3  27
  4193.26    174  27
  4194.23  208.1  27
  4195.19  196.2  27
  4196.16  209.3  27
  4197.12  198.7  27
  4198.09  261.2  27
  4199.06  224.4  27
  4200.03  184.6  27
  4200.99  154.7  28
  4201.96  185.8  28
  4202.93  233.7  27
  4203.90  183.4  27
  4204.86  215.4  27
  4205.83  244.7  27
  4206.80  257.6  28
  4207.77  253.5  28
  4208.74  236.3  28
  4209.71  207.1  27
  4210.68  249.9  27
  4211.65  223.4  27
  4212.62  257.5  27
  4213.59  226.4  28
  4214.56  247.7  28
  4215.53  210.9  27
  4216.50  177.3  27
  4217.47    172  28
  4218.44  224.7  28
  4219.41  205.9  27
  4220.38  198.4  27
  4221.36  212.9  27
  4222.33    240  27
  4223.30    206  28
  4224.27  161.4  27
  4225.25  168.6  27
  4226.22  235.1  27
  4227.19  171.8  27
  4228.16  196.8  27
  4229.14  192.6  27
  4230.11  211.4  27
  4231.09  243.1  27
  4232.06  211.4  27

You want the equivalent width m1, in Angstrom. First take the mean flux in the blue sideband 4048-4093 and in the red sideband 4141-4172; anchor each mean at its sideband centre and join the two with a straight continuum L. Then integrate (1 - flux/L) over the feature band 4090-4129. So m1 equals 4.3 Angstrom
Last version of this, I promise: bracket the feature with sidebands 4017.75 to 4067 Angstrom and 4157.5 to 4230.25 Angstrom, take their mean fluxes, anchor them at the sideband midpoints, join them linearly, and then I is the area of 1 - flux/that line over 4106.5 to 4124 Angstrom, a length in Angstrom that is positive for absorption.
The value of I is 1.4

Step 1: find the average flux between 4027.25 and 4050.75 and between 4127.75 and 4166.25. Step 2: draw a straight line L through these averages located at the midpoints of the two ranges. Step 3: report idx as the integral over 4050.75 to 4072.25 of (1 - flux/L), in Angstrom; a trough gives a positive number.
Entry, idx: 1.7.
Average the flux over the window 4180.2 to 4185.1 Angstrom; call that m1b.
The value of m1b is 196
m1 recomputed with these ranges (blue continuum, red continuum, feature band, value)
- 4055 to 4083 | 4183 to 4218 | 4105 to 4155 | 1.43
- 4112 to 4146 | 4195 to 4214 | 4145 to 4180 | 2.71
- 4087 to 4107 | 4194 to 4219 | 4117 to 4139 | -2.79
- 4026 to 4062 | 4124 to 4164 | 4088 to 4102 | 1.68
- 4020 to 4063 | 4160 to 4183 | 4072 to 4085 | 0.28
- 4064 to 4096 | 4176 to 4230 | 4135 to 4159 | -1.38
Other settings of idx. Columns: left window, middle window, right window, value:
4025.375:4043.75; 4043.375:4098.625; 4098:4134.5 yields -0.4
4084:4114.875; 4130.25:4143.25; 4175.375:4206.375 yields -3.0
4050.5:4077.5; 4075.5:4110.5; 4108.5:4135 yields 2.9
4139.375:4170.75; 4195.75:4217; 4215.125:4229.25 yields -2.2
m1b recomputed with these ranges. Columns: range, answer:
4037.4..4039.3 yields 192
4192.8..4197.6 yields 198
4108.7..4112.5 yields 171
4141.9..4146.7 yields 191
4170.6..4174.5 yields 199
